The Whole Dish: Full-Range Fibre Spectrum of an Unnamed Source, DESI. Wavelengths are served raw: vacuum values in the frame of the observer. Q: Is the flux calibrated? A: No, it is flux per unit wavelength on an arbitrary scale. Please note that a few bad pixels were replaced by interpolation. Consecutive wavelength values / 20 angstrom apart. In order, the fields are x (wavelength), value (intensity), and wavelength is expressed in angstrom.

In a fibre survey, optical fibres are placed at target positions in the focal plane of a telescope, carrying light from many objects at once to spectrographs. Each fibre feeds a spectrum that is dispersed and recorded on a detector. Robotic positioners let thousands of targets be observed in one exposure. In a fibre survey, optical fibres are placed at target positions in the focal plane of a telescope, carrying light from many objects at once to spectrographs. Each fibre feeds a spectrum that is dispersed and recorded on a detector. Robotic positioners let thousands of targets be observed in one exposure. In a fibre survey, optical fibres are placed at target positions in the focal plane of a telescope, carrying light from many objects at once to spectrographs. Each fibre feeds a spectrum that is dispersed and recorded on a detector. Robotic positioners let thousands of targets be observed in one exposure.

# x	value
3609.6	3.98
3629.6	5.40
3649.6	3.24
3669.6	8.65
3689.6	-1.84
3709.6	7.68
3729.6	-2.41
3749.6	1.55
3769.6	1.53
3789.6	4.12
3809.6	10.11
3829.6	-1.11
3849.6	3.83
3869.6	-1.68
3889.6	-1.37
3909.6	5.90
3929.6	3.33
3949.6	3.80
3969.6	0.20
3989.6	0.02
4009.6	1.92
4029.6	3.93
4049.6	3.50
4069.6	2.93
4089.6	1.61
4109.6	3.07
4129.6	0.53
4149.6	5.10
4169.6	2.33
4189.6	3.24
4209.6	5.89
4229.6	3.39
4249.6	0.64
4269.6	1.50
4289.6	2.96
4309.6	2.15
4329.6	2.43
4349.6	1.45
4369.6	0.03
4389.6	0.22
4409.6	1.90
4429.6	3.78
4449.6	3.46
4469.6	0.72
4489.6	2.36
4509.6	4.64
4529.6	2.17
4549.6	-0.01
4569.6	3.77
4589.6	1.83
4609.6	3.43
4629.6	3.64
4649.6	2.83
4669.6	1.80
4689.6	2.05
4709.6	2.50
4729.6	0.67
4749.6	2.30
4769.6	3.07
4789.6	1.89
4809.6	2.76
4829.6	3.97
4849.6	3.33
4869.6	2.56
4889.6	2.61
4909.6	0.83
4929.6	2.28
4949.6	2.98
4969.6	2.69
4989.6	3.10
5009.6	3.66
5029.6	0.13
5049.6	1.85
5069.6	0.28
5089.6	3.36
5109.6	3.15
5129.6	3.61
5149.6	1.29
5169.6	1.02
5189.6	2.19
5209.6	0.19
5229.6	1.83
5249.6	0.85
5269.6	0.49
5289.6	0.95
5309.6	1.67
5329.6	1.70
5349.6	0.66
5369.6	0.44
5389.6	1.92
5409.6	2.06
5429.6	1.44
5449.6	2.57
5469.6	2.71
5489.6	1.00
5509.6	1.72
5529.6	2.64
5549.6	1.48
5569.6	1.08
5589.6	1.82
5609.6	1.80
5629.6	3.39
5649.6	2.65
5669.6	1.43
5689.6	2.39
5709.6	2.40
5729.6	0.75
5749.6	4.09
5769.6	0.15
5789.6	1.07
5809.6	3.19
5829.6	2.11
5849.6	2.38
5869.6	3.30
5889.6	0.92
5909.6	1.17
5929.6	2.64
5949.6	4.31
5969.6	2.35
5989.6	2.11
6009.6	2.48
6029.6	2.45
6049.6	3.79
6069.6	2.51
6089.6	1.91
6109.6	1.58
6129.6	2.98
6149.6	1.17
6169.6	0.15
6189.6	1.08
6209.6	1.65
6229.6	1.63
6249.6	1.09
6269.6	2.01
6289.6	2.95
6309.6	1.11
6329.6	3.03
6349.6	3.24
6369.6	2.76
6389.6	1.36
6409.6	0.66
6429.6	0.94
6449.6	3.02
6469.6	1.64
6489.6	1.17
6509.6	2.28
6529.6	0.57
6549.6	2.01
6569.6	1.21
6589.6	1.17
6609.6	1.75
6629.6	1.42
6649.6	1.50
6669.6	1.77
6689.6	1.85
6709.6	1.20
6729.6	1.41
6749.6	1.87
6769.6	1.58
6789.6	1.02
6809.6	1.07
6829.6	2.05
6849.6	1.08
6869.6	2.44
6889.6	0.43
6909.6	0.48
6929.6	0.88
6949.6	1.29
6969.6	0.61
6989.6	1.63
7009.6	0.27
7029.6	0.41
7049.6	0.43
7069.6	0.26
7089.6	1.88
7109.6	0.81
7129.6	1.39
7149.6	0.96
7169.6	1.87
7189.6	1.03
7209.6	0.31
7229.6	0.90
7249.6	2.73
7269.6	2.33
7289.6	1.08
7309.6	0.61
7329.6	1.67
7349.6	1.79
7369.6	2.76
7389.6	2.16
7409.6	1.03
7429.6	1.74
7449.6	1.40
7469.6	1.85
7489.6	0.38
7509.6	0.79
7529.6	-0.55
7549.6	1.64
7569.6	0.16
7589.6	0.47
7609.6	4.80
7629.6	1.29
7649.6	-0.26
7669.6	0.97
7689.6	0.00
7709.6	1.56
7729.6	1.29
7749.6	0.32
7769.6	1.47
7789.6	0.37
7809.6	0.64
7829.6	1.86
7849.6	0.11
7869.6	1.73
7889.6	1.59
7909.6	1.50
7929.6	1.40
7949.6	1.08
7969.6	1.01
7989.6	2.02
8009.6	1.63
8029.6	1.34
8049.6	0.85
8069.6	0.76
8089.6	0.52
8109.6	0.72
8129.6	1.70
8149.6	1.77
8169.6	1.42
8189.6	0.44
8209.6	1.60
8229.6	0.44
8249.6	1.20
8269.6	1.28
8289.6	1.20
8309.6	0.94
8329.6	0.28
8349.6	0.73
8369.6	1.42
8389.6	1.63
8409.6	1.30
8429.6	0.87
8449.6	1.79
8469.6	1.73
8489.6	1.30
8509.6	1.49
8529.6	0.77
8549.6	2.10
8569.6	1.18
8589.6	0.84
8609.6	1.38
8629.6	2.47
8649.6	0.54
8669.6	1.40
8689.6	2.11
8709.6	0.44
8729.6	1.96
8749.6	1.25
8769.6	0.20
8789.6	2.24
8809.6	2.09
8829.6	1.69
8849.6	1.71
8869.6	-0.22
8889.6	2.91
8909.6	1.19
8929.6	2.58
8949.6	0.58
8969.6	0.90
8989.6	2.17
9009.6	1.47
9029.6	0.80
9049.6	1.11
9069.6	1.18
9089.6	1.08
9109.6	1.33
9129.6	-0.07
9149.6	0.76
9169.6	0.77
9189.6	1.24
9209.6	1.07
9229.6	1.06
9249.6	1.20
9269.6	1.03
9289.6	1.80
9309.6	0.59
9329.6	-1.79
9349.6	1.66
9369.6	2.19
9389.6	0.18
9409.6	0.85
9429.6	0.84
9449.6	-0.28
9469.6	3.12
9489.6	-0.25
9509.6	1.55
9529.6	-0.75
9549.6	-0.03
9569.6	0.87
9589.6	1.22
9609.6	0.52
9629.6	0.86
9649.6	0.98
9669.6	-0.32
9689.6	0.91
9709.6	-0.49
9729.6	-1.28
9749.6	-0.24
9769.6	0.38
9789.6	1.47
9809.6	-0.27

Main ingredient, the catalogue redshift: 0.822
